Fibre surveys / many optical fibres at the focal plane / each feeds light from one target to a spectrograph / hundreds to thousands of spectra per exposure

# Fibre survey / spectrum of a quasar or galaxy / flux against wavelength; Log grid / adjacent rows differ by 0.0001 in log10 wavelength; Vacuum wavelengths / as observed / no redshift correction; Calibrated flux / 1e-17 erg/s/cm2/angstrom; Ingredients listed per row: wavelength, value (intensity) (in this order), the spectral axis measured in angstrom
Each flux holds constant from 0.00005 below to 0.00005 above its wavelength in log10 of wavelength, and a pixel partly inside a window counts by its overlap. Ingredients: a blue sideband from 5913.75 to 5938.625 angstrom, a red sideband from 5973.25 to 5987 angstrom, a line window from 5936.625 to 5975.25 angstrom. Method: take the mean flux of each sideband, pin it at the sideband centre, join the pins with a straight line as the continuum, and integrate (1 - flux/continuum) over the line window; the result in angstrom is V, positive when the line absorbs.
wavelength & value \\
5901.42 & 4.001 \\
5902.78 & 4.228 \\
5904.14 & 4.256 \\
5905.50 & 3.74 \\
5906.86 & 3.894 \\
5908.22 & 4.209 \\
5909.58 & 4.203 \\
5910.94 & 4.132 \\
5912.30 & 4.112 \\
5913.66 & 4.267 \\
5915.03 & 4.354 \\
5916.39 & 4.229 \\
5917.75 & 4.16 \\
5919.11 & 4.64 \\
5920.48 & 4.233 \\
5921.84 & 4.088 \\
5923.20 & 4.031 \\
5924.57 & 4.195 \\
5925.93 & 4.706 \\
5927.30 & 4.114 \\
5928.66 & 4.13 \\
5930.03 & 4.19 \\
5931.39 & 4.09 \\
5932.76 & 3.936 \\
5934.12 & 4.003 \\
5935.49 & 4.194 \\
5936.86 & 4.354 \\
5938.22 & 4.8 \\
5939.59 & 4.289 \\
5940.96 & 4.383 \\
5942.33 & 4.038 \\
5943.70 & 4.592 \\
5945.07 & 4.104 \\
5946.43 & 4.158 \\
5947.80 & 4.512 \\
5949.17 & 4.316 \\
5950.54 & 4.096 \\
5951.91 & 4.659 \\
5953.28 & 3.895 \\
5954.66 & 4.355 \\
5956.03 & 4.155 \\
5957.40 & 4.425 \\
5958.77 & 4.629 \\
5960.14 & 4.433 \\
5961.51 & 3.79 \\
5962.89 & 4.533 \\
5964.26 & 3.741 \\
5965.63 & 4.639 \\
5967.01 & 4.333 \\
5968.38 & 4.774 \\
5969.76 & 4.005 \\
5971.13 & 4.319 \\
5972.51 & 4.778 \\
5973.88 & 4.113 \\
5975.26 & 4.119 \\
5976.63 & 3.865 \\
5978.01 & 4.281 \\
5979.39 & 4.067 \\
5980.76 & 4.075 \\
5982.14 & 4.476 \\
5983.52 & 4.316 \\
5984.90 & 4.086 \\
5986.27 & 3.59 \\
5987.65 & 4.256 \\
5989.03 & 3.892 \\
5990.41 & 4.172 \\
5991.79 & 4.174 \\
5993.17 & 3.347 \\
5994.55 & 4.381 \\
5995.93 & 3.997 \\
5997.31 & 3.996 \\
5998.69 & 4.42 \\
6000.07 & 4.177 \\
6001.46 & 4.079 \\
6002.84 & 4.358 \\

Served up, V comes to -1.5 angstrom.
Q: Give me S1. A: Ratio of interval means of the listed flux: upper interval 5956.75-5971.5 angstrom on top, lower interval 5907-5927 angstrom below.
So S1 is 1.0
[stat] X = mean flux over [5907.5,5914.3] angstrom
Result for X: 4.19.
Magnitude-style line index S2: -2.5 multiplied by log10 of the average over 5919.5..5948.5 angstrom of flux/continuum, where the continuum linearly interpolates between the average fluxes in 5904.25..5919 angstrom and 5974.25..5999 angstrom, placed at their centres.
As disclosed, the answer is -0.030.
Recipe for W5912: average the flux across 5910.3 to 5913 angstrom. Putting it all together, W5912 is 4.13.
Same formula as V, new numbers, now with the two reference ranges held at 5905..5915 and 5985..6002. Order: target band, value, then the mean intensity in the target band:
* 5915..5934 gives -0.6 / 4.21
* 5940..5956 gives -0.8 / 4.28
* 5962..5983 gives -1.1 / 4.27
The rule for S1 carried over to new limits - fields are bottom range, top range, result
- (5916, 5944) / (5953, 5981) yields 1.00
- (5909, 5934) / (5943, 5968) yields 1.02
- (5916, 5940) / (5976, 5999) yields 0.96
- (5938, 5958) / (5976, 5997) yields 0.94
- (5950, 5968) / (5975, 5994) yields 0.94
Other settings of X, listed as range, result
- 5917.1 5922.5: 4.28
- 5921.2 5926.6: 4.26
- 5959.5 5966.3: 4.23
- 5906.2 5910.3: 4.11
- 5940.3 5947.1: 4.26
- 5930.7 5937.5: 4.11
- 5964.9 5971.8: 4.41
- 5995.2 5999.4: 4.14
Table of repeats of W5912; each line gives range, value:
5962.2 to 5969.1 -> 4.4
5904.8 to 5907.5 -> 3.82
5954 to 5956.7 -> 4.26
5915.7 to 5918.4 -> 4.2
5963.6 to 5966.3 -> 4.2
